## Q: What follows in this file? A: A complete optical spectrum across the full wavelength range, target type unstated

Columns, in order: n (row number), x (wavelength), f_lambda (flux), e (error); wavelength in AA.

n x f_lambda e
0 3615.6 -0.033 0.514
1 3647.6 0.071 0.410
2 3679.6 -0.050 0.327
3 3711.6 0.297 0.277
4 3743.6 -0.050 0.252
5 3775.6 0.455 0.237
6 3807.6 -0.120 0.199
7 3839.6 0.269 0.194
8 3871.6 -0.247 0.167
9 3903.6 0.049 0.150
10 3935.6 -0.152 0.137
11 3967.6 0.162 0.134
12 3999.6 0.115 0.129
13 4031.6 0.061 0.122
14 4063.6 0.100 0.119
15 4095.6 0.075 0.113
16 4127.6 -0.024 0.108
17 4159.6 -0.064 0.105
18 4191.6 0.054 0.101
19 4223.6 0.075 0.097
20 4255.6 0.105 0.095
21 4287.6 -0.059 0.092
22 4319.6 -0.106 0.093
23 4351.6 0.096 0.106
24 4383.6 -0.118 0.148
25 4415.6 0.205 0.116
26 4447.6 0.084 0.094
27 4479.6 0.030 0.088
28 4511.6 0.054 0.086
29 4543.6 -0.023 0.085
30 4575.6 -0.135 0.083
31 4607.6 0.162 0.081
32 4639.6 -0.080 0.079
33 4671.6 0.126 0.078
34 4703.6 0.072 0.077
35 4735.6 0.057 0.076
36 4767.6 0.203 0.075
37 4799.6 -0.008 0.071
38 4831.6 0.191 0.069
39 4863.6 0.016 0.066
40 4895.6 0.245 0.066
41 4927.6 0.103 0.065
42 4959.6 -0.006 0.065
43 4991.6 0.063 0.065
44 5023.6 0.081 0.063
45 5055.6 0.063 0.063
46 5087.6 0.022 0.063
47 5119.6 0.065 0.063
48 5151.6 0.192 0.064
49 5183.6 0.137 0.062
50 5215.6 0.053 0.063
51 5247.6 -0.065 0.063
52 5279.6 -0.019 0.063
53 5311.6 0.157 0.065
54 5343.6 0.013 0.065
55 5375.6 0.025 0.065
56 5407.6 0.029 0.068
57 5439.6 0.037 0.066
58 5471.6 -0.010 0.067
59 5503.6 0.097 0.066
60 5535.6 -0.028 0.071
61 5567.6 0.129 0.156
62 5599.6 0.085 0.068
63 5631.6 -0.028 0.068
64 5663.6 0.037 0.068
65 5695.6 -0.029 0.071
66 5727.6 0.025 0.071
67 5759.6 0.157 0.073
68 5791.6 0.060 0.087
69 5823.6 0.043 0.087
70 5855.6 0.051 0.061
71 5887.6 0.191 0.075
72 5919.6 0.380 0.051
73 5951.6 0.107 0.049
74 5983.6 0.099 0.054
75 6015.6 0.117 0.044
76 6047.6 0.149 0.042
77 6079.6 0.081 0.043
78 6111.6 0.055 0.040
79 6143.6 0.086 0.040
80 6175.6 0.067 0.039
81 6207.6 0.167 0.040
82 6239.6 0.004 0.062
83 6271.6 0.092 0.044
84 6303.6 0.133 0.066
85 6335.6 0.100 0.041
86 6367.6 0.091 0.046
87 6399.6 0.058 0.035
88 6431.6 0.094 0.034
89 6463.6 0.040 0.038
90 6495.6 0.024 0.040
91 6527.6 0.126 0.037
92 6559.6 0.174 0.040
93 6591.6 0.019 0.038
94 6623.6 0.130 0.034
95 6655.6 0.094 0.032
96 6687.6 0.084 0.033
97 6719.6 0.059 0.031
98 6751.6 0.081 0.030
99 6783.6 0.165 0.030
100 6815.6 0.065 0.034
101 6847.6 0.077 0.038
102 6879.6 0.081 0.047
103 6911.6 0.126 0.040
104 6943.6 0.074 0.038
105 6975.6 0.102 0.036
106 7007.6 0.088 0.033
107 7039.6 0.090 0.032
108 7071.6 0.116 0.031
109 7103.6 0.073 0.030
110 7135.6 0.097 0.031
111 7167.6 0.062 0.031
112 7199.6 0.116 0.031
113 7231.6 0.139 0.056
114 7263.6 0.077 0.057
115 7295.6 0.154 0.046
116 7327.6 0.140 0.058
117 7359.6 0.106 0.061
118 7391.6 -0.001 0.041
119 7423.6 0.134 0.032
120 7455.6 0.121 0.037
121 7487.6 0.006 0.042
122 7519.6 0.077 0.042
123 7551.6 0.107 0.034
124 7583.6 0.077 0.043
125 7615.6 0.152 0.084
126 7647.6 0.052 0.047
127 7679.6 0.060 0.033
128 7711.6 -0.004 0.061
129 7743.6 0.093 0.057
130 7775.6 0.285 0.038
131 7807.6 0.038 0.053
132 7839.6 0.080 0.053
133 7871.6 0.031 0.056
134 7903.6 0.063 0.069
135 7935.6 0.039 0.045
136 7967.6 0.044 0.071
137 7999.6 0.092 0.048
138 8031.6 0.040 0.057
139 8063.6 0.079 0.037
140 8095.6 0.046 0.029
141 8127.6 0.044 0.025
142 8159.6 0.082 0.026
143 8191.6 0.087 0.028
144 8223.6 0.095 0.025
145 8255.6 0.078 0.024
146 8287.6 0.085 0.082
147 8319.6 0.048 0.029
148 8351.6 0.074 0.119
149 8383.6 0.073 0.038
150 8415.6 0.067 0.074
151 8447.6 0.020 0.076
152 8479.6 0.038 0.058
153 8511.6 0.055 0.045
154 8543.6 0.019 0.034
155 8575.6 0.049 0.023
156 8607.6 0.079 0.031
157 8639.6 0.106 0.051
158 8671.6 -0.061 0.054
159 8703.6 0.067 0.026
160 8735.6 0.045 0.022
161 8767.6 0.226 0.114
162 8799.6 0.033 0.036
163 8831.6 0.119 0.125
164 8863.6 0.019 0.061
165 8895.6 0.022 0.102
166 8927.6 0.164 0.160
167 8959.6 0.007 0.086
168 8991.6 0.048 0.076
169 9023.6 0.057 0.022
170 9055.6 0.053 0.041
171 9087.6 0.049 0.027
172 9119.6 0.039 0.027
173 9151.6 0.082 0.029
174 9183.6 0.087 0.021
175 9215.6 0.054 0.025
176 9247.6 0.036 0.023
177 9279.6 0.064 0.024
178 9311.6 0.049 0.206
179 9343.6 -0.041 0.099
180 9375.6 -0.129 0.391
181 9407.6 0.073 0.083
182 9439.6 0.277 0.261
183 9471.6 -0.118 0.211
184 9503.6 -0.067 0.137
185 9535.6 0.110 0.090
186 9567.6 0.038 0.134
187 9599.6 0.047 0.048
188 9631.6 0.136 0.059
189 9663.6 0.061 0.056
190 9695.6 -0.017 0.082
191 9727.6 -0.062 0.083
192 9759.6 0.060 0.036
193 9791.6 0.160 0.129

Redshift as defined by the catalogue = 0.18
